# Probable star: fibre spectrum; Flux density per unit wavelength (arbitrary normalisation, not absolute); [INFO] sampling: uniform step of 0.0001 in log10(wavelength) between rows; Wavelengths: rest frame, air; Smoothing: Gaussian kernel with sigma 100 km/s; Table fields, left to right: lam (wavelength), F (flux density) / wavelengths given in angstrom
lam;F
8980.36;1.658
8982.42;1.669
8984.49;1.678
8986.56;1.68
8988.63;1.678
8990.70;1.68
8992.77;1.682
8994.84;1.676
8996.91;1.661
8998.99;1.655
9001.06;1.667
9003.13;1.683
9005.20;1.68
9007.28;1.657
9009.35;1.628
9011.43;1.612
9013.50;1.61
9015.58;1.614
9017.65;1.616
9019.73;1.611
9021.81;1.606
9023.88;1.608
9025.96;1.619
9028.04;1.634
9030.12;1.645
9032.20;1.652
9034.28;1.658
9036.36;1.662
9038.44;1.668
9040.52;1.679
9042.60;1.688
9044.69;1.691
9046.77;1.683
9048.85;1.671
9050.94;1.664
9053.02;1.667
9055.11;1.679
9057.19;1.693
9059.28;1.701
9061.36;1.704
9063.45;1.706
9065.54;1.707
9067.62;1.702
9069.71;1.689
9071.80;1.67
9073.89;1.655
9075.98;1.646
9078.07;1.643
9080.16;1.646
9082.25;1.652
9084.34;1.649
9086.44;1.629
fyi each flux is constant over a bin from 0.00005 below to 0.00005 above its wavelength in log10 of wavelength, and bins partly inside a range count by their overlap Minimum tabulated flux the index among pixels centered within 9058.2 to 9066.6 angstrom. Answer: 1.701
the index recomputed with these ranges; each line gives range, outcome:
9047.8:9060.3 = 1.664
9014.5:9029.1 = 1.606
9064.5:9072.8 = 1.67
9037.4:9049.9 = 1.668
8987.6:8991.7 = 1.678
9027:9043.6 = 1.634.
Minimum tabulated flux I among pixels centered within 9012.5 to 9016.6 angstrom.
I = 1.61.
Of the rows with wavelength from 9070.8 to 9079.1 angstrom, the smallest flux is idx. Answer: 1.643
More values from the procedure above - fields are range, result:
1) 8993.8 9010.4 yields 1.628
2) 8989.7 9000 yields 1.655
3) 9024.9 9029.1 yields 1.619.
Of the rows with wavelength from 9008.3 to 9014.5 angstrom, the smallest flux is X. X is 1.61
